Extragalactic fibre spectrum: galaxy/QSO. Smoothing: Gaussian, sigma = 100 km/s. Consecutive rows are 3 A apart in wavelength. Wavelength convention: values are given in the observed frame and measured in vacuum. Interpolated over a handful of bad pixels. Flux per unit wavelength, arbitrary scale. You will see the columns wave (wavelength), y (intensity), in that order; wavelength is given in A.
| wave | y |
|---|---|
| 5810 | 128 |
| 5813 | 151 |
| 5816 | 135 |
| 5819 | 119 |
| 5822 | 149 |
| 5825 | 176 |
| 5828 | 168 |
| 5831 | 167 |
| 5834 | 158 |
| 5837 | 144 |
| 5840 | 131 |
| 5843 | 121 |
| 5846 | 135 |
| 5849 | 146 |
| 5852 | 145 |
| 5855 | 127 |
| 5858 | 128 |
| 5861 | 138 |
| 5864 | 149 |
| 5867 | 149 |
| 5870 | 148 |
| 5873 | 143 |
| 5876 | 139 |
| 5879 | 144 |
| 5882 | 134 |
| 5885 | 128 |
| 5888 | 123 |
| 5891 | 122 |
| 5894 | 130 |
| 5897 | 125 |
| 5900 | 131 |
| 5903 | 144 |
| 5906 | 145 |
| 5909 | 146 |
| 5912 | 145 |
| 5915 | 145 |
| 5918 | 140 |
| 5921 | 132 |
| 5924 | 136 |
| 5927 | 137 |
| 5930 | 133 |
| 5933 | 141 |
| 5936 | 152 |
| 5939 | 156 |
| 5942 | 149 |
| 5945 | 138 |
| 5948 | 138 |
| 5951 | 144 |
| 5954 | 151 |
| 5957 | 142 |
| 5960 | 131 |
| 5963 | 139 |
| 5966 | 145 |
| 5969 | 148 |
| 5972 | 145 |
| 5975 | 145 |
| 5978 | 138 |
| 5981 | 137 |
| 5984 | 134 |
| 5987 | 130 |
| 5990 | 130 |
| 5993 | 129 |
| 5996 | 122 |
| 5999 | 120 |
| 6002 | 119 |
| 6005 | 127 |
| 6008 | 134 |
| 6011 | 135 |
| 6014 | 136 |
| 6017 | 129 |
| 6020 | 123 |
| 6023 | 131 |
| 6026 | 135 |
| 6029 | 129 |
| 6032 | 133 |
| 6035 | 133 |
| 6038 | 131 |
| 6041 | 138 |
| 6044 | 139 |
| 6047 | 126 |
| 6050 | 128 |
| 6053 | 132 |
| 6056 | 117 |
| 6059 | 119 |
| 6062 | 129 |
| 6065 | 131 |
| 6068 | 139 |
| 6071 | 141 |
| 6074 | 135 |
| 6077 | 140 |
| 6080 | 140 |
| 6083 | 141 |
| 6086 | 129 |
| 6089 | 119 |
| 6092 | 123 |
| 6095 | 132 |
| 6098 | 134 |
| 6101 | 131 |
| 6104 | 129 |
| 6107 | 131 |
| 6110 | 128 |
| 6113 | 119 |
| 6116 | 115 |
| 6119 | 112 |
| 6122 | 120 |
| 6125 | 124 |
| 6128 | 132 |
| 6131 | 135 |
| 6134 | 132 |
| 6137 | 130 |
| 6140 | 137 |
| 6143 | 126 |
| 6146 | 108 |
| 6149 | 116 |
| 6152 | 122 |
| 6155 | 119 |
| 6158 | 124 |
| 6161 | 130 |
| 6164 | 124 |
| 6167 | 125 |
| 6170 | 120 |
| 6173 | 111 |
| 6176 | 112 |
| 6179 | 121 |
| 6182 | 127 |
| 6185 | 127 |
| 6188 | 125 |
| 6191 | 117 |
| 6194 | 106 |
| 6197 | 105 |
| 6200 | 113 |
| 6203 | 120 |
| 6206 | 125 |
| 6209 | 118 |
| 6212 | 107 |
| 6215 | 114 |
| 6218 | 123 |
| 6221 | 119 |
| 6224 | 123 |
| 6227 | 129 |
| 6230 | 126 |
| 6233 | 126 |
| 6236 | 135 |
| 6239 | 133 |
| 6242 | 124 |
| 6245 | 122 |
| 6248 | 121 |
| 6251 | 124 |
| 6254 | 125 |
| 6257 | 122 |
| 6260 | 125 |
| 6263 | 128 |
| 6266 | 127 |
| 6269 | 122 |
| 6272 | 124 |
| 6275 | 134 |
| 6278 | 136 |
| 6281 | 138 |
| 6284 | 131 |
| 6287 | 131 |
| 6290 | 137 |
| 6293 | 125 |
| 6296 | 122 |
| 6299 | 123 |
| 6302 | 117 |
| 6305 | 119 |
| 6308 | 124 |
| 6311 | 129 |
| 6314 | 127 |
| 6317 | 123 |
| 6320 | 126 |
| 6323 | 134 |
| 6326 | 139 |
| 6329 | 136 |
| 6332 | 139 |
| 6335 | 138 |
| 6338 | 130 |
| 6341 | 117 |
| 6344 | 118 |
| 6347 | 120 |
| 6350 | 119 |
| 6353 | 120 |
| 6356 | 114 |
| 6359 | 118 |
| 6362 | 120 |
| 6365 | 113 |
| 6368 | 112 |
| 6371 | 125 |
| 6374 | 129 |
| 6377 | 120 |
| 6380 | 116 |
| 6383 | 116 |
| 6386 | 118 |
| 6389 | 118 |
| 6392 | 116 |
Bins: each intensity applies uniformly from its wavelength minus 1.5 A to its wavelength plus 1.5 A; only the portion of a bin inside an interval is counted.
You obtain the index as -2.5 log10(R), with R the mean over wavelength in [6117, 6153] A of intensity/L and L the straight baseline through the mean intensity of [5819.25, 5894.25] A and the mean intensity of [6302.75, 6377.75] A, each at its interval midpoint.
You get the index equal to 0.06 mag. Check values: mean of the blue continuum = 141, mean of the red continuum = 124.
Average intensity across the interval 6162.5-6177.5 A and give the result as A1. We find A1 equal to 118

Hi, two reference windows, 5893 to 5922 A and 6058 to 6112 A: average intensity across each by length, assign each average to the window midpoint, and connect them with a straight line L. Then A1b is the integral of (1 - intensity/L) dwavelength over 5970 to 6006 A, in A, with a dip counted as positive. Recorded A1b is 1.0 A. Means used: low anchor 139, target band 132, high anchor 132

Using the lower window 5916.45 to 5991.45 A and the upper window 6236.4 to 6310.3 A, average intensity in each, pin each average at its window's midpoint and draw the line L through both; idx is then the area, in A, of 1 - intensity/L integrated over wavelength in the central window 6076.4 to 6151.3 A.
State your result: 3.60 A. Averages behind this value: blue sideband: 140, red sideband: 127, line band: 127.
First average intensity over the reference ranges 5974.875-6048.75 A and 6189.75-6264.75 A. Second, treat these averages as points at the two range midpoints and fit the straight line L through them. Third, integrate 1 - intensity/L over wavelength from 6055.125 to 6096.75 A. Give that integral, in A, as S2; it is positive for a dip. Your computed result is -1.0 A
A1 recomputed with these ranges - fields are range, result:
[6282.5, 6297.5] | 129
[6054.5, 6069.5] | 127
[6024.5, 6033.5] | 132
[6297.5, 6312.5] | 122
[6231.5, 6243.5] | 130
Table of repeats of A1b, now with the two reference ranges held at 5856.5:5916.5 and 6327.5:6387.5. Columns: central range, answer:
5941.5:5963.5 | -0.92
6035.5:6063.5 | 0.72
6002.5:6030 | 0.58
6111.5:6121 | 1.06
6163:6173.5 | 0.62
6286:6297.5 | -0.42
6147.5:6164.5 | 0.83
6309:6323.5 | -0.46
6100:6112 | 0.11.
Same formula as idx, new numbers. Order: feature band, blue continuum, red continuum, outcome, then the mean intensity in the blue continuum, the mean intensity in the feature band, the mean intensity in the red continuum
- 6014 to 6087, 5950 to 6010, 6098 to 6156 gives -1.0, 135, 132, 125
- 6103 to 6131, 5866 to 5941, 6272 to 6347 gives 2.0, 139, 124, 129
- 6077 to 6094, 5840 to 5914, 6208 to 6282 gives -0.2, 137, 131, 125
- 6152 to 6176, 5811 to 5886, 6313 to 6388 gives 1.7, 143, 121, 123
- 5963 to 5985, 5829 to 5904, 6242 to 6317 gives -1.1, 138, 142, 126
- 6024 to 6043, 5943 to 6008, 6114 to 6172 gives -0.2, 136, 133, 124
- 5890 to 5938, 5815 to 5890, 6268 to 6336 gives 0.6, 142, 138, 129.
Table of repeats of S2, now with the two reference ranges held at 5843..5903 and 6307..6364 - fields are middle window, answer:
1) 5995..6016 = 0.8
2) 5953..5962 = -0.4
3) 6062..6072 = -0.3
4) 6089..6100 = 0.2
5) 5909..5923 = -0.6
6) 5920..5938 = -0.6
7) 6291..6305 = 0.5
